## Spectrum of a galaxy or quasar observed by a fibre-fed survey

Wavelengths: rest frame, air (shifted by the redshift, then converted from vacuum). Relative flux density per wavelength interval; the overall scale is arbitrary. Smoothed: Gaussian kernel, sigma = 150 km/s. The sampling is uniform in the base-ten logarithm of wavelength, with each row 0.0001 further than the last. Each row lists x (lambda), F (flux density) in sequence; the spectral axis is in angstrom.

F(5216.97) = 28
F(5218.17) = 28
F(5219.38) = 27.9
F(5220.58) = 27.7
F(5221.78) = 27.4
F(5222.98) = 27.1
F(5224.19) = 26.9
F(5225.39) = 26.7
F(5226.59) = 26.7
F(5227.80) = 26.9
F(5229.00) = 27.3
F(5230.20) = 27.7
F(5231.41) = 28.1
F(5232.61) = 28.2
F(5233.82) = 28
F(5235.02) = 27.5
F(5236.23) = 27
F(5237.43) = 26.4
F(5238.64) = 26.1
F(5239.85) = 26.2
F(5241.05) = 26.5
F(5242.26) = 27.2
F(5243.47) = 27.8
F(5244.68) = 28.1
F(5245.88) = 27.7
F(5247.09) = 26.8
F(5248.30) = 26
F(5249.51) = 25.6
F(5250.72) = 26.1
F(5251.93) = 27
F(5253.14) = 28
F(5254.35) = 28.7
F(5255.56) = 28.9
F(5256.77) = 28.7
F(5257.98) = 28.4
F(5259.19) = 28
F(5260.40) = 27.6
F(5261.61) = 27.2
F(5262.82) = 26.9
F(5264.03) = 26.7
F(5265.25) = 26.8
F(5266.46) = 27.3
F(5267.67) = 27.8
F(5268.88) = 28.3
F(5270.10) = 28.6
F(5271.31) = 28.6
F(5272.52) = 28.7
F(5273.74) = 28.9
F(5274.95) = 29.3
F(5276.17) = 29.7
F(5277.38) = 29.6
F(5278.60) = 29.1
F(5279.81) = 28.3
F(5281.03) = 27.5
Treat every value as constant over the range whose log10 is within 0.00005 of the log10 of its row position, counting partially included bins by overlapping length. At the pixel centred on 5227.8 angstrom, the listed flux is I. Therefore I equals 26.9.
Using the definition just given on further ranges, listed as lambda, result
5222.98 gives 27.1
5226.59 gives 26.7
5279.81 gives 28.3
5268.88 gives 28.3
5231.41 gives 28.1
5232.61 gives 28.2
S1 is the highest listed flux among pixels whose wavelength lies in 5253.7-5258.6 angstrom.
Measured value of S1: 28.9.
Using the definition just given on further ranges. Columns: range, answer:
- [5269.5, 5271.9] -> 28.6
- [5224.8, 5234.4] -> 28.2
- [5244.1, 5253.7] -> 28.1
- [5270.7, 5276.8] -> 29.7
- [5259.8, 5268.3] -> 27.8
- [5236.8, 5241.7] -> 26.5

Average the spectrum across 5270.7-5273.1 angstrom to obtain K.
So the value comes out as 28.7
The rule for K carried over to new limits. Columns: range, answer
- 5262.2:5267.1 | 26.9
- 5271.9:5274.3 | 28.8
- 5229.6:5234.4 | 28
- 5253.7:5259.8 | 28.5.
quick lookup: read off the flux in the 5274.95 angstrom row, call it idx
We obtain 29.3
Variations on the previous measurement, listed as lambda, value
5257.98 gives 28.4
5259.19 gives 28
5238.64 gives 26.1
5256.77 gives 28.7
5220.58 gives 27.7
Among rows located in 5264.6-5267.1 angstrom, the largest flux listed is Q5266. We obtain 27.3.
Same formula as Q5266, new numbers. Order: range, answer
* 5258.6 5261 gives 28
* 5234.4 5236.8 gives 27.5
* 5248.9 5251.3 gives 26.1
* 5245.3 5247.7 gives 27.7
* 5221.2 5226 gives 27.4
